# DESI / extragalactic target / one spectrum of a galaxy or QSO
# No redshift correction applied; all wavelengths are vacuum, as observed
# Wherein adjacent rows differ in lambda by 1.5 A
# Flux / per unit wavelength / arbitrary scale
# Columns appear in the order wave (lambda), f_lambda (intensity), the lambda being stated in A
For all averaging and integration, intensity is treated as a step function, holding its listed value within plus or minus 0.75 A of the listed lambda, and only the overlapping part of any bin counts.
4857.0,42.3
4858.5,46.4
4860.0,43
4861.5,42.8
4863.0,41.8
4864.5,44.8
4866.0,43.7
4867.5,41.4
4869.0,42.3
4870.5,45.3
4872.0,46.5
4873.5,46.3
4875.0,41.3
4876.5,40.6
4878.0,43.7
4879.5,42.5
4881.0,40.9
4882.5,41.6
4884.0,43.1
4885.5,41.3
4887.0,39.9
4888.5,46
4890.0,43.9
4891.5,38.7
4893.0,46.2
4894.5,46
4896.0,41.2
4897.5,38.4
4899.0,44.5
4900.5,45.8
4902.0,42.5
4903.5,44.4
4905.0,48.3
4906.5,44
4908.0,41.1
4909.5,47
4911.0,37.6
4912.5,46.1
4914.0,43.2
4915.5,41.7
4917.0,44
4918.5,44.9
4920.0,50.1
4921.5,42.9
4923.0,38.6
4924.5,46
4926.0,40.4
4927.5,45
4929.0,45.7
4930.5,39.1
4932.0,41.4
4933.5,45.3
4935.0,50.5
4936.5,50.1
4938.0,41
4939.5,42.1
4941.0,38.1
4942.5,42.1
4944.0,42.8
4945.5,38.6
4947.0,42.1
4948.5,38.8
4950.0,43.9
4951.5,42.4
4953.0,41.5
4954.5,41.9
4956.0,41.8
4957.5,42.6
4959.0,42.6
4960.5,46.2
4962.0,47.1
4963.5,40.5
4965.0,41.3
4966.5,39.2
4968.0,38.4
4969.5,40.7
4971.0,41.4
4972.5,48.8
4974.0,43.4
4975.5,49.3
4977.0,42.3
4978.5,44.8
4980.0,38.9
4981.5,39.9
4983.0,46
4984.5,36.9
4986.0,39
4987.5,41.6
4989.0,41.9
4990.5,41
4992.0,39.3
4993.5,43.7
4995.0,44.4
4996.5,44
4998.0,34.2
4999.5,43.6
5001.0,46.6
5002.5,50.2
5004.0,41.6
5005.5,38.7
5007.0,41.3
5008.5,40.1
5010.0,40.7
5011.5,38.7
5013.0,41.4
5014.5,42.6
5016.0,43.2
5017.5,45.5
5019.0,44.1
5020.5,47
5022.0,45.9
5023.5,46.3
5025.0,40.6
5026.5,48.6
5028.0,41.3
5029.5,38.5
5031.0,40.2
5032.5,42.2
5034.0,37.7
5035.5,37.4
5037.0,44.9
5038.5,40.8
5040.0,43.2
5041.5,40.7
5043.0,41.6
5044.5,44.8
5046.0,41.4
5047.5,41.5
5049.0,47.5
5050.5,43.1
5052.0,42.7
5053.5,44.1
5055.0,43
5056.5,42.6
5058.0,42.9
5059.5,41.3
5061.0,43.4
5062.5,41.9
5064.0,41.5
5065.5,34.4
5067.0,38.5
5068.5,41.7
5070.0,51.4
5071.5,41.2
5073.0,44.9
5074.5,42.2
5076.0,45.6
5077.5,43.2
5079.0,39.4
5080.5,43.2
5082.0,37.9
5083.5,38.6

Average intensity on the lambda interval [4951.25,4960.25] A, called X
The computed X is 42.3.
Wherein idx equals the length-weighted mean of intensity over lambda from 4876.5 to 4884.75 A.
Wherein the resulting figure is 42.2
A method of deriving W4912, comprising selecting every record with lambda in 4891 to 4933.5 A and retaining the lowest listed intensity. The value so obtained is 37.6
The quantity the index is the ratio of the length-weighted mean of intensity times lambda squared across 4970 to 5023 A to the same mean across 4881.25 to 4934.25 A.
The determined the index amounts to 1.02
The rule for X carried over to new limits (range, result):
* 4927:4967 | 42.7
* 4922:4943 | 43.3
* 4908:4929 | 43.6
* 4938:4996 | 42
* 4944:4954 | 41.4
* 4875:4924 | 43.1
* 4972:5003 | 42.7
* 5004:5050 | 42.3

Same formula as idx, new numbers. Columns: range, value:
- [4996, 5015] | 41.8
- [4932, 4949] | 42.9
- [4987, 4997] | 42.2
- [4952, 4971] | 42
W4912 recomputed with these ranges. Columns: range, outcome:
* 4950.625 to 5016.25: 34.2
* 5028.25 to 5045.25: 37.4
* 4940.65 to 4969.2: 38.1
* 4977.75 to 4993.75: 36.9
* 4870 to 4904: 38.4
